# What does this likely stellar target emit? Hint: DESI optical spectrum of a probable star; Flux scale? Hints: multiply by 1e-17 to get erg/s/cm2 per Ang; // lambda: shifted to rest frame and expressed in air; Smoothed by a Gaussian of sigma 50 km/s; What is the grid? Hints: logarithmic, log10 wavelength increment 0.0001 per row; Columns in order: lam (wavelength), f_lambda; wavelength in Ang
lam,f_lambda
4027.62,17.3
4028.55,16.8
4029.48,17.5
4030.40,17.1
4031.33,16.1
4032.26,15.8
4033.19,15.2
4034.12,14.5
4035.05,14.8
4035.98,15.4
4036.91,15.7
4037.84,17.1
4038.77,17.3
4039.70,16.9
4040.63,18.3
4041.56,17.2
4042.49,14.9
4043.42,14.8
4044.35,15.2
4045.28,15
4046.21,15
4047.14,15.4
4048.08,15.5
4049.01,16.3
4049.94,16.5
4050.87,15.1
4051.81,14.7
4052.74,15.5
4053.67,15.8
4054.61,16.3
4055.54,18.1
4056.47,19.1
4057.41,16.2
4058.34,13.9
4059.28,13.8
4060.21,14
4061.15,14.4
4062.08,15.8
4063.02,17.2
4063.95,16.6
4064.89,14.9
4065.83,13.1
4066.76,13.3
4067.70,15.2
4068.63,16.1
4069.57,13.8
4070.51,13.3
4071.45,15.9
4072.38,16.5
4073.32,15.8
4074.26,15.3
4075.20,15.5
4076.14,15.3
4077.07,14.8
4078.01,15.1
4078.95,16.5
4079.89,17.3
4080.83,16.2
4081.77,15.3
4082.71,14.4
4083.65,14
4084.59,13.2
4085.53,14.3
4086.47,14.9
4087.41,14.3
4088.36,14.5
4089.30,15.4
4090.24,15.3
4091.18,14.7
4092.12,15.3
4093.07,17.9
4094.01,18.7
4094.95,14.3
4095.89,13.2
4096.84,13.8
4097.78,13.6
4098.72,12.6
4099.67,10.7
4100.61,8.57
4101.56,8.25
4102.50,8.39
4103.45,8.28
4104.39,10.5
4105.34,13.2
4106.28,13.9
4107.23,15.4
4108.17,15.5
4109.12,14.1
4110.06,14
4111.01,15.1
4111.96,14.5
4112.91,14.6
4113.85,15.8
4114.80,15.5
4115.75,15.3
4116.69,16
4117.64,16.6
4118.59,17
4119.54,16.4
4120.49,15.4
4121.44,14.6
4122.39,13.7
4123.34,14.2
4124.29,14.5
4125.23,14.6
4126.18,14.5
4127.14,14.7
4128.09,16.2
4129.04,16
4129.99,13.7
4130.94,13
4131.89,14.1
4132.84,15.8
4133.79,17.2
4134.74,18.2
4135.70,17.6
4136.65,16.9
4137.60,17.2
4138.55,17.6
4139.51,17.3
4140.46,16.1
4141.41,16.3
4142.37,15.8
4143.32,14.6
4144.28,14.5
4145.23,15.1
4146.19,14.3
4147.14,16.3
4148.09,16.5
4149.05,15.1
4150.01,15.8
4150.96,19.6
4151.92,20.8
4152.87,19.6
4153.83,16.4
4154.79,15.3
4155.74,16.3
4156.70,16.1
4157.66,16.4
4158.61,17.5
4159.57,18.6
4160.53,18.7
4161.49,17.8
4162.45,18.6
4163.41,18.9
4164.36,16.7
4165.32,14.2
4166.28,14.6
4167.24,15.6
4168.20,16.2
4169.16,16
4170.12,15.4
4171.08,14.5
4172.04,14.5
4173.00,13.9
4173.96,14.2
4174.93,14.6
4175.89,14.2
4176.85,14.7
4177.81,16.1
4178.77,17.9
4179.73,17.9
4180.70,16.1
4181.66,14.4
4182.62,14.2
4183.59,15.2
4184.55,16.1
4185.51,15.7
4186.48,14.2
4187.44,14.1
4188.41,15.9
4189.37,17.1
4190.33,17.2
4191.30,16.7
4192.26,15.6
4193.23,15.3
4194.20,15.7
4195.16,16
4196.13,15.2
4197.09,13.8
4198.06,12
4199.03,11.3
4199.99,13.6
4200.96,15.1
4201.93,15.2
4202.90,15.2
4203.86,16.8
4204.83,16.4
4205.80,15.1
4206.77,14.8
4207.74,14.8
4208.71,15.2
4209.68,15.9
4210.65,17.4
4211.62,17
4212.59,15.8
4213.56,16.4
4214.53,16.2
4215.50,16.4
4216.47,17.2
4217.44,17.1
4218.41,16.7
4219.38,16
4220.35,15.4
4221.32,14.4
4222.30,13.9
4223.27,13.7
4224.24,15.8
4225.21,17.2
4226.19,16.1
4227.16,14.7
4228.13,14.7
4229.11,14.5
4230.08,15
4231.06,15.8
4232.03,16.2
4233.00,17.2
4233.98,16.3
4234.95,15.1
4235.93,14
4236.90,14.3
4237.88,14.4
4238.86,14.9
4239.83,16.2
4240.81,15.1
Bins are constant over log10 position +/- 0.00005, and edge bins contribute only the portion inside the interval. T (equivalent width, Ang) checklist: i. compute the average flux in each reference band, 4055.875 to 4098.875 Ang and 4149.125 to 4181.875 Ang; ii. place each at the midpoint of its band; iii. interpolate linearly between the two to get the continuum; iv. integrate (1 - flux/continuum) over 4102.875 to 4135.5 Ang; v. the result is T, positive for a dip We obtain 2.01 Ang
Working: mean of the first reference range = 15.1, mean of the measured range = 14.8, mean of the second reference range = 16.4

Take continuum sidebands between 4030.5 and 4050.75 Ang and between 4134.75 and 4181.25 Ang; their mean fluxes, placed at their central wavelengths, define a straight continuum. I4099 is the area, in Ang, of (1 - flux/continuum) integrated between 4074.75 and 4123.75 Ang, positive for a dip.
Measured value 5.38 Ang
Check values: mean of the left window 15.9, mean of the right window 16.4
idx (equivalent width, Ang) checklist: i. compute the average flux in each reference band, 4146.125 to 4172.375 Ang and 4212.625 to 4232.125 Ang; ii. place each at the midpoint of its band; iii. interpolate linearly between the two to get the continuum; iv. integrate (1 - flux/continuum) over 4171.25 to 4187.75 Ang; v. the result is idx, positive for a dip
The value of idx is 1.2 Ang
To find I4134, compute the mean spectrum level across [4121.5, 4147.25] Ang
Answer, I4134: 15.5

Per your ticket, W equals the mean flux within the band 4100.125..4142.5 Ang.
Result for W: 14.7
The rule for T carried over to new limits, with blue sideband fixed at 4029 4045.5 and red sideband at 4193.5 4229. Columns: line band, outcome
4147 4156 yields -0.9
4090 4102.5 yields 1.9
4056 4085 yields 1.3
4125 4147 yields -0.1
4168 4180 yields 0.2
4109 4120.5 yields 0.2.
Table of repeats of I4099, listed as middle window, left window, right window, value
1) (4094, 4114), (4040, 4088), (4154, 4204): 3.4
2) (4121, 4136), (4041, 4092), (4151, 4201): 0.5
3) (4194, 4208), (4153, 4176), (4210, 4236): 1.1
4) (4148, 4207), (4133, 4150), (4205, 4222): 0.9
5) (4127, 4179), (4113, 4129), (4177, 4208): -2.9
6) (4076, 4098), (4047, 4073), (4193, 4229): 0.5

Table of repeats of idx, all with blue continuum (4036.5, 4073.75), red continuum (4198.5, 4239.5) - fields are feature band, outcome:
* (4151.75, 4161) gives -1.15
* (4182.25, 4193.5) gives -0.10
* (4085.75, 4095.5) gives 0.07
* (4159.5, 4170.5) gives -0.85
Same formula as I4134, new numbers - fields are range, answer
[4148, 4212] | 15.9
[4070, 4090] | 15.1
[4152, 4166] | 17.3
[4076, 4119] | 14.3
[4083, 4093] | 14.7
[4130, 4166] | 16.6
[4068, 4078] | 15.2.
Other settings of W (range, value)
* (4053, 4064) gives 15.9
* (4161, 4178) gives 15.6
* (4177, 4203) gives 15.3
